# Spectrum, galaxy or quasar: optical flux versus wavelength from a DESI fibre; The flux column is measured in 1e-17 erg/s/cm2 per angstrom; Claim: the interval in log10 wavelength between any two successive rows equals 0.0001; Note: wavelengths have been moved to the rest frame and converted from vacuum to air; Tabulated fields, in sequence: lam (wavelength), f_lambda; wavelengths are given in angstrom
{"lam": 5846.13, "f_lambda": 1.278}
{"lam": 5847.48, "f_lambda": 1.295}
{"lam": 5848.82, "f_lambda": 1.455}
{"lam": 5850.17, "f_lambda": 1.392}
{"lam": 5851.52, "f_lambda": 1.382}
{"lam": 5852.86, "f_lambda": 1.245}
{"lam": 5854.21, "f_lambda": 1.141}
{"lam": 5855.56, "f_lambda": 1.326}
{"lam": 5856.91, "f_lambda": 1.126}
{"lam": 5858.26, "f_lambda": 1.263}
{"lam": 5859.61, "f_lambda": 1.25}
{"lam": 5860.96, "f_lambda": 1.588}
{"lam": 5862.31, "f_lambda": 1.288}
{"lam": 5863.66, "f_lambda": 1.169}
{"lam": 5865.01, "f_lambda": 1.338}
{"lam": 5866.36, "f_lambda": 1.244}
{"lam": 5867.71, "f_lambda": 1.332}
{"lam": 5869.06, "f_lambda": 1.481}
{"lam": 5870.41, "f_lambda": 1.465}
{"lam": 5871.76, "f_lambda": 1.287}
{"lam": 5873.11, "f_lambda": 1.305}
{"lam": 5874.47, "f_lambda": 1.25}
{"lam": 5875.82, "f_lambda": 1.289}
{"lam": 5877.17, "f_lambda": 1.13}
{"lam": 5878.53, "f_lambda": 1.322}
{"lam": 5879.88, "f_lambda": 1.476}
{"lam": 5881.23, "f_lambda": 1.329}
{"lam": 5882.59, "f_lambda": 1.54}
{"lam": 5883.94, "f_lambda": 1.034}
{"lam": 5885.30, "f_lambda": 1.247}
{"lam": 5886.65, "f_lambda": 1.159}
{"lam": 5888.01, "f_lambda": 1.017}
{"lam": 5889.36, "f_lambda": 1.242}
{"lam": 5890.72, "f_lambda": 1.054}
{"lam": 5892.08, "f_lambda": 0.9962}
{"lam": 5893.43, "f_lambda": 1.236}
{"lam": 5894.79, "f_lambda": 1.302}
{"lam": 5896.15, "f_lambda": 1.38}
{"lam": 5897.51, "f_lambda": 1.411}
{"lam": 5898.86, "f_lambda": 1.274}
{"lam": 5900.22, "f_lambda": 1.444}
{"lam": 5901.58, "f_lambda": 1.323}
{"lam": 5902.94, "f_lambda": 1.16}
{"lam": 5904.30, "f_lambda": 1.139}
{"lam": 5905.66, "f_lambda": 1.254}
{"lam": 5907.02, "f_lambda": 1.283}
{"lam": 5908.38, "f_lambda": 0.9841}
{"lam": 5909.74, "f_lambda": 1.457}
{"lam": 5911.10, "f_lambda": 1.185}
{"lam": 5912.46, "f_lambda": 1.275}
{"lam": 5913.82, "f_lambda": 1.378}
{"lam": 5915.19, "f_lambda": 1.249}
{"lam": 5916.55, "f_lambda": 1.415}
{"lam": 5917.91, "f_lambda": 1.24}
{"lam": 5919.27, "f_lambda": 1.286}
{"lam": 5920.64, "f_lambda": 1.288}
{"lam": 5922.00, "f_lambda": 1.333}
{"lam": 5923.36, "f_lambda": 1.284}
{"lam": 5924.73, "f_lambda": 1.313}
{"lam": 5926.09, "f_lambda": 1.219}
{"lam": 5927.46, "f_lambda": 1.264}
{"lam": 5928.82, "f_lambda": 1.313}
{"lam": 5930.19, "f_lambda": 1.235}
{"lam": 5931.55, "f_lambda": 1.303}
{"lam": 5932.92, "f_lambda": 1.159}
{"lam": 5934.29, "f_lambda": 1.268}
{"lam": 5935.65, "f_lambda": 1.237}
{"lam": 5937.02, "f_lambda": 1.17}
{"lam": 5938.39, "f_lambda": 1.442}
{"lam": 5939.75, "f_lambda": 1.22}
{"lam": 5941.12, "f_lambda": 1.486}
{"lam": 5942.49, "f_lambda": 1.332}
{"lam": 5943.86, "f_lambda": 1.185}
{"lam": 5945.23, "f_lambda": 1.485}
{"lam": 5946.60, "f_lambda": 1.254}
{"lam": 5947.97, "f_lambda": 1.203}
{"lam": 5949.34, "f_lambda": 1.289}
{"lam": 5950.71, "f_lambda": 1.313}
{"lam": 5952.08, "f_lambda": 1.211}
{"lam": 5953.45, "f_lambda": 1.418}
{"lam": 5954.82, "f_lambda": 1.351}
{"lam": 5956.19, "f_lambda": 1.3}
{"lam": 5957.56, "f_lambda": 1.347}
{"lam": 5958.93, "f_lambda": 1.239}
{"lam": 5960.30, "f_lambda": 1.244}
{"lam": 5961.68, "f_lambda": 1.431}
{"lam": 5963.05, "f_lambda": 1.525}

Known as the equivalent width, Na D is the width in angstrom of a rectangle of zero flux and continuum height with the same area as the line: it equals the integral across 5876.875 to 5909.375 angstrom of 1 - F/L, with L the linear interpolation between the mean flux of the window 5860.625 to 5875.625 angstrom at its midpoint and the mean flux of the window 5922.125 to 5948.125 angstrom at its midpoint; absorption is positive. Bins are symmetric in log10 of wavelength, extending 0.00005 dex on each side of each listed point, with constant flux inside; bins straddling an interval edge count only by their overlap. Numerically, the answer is 1.81 angstrom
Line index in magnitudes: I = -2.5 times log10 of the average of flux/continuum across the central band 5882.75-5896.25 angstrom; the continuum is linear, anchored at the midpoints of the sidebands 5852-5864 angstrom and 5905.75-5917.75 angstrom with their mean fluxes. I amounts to 0.09 mag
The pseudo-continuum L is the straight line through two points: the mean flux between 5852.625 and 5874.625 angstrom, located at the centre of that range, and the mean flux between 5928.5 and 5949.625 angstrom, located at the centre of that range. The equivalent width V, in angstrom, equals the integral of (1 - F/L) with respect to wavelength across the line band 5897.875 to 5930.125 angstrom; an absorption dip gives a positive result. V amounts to 0.3 angstrom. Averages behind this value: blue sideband 1.3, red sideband 1.29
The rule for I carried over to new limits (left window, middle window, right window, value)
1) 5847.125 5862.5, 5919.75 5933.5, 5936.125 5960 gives 0.03 mag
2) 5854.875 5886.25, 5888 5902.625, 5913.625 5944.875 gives 0.04 mag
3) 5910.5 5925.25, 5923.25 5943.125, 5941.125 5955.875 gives 0.02 mag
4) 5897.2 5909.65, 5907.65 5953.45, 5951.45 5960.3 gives 0.00 mag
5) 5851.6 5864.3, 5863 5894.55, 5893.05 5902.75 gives 0.04 mag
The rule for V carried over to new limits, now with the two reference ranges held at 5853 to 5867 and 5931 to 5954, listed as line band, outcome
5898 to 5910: 0.3 angstrom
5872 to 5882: -0.2 angstrom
